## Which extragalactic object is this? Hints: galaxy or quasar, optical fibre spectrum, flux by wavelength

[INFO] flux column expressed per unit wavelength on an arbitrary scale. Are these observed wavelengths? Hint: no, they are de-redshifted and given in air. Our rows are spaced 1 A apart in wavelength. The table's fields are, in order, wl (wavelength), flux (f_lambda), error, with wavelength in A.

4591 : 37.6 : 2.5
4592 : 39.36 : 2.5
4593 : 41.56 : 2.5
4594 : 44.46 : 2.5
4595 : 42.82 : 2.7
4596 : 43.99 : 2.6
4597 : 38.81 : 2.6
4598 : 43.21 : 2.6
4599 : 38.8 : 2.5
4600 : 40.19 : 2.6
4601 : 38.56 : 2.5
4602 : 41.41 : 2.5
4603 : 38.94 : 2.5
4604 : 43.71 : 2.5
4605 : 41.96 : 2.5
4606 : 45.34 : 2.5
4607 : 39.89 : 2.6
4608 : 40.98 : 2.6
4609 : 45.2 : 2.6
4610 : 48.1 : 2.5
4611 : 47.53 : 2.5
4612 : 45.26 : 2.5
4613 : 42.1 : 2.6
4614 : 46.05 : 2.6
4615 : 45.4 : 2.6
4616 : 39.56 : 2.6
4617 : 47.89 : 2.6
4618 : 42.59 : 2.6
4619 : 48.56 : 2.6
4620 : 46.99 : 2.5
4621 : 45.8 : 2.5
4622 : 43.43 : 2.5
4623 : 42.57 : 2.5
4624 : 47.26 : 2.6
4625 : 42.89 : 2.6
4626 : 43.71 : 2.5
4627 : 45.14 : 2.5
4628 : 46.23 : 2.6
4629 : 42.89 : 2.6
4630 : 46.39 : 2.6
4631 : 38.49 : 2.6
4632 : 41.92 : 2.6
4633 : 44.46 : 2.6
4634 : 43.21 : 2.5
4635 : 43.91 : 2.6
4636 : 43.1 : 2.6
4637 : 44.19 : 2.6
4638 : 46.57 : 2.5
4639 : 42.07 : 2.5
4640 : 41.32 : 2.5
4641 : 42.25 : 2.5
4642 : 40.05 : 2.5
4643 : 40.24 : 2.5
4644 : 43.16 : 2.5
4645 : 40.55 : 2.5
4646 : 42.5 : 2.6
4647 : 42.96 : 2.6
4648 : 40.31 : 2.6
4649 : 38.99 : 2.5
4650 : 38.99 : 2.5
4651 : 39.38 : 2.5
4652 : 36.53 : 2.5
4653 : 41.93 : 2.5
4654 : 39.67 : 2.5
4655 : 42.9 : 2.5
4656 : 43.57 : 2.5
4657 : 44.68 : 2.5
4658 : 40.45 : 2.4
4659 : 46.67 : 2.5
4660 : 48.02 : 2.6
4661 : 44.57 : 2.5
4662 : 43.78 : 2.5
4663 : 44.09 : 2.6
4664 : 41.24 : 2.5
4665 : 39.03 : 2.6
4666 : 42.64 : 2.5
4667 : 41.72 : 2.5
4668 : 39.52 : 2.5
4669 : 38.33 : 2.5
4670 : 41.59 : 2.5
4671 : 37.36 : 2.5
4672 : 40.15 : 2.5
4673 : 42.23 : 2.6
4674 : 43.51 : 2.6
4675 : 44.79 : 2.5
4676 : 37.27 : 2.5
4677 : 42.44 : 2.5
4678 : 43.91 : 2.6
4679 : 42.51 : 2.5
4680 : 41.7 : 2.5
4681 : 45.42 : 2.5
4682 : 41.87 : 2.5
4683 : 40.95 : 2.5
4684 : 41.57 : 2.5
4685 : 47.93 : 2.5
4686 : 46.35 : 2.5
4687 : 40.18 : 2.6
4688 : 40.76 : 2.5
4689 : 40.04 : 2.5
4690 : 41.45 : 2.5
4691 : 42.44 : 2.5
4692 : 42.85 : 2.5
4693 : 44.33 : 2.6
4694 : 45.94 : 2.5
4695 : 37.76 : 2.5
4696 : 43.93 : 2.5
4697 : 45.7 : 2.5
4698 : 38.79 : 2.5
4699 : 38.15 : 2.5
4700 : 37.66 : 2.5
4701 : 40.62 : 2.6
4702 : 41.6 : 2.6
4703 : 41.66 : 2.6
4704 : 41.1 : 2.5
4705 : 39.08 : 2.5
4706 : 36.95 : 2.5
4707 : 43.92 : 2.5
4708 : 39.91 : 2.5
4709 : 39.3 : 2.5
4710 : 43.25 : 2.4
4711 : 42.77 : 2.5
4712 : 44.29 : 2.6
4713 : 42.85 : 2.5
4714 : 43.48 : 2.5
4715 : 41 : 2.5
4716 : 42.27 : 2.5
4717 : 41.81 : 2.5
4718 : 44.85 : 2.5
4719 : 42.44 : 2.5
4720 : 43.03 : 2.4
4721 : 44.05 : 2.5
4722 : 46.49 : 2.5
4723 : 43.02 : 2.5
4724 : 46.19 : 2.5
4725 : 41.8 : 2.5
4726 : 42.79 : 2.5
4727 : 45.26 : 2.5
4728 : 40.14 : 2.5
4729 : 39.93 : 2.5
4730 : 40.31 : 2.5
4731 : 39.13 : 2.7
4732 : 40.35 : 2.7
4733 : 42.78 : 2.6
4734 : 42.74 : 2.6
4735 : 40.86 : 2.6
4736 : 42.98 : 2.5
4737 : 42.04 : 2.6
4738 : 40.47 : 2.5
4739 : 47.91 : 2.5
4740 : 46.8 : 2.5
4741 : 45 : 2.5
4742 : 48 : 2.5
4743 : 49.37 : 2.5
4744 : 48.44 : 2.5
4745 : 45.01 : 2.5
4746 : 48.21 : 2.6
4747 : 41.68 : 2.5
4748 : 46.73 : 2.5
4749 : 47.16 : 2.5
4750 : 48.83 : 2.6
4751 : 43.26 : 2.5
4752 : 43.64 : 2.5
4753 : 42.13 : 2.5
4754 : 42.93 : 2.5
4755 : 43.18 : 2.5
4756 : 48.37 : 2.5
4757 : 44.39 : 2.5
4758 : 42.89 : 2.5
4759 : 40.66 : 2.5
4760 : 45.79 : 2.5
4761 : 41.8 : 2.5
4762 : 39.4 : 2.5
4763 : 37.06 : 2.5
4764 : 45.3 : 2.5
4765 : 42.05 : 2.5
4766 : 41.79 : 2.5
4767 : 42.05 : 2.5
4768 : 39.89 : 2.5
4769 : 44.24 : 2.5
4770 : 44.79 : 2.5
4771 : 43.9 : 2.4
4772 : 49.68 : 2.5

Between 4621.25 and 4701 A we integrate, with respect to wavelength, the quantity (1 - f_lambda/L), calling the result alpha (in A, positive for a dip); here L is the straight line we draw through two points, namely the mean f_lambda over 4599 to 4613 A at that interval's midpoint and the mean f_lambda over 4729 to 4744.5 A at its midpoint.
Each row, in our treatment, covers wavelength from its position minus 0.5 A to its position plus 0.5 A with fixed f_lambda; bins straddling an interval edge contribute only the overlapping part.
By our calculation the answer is 1.5 A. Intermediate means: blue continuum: 42.7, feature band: 42.3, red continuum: 43.7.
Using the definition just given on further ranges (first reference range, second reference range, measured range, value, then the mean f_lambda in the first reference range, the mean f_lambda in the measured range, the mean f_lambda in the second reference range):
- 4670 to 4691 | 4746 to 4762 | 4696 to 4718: 0.8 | 42.1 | 41.4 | 44.2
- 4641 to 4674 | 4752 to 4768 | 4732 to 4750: -1.1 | 41.5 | 45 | 42.6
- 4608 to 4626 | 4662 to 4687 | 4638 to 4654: 1.0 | 45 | 40.9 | 42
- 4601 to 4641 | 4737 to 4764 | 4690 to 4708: 1.2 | 43.8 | 41.3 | 44.5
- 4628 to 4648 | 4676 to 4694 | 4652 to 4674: 0.3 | 42.7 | 42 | 42.7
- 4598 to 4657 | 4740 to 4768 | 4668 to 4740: 2.7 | 42.9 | 42.1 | 44.2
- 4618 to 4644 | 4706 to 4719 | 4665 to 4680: 0.6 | 43.7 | 41.2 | 42.3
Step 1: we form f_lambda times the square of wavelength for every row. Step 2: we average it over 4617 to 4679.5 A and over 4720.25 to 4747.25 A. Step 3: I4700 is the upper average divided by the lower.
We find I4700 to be 1.1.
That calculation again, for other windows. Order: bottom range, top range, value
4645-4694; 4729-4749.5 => 1.08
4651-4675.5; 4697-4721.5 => 1.01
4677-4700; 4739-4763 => 1.09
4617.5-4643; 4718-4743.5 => 1.03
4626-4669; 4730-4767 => 1.08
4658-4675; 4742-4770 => 1.08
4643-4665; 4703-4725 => 1.04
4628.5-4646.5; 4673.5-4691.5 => 1.02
